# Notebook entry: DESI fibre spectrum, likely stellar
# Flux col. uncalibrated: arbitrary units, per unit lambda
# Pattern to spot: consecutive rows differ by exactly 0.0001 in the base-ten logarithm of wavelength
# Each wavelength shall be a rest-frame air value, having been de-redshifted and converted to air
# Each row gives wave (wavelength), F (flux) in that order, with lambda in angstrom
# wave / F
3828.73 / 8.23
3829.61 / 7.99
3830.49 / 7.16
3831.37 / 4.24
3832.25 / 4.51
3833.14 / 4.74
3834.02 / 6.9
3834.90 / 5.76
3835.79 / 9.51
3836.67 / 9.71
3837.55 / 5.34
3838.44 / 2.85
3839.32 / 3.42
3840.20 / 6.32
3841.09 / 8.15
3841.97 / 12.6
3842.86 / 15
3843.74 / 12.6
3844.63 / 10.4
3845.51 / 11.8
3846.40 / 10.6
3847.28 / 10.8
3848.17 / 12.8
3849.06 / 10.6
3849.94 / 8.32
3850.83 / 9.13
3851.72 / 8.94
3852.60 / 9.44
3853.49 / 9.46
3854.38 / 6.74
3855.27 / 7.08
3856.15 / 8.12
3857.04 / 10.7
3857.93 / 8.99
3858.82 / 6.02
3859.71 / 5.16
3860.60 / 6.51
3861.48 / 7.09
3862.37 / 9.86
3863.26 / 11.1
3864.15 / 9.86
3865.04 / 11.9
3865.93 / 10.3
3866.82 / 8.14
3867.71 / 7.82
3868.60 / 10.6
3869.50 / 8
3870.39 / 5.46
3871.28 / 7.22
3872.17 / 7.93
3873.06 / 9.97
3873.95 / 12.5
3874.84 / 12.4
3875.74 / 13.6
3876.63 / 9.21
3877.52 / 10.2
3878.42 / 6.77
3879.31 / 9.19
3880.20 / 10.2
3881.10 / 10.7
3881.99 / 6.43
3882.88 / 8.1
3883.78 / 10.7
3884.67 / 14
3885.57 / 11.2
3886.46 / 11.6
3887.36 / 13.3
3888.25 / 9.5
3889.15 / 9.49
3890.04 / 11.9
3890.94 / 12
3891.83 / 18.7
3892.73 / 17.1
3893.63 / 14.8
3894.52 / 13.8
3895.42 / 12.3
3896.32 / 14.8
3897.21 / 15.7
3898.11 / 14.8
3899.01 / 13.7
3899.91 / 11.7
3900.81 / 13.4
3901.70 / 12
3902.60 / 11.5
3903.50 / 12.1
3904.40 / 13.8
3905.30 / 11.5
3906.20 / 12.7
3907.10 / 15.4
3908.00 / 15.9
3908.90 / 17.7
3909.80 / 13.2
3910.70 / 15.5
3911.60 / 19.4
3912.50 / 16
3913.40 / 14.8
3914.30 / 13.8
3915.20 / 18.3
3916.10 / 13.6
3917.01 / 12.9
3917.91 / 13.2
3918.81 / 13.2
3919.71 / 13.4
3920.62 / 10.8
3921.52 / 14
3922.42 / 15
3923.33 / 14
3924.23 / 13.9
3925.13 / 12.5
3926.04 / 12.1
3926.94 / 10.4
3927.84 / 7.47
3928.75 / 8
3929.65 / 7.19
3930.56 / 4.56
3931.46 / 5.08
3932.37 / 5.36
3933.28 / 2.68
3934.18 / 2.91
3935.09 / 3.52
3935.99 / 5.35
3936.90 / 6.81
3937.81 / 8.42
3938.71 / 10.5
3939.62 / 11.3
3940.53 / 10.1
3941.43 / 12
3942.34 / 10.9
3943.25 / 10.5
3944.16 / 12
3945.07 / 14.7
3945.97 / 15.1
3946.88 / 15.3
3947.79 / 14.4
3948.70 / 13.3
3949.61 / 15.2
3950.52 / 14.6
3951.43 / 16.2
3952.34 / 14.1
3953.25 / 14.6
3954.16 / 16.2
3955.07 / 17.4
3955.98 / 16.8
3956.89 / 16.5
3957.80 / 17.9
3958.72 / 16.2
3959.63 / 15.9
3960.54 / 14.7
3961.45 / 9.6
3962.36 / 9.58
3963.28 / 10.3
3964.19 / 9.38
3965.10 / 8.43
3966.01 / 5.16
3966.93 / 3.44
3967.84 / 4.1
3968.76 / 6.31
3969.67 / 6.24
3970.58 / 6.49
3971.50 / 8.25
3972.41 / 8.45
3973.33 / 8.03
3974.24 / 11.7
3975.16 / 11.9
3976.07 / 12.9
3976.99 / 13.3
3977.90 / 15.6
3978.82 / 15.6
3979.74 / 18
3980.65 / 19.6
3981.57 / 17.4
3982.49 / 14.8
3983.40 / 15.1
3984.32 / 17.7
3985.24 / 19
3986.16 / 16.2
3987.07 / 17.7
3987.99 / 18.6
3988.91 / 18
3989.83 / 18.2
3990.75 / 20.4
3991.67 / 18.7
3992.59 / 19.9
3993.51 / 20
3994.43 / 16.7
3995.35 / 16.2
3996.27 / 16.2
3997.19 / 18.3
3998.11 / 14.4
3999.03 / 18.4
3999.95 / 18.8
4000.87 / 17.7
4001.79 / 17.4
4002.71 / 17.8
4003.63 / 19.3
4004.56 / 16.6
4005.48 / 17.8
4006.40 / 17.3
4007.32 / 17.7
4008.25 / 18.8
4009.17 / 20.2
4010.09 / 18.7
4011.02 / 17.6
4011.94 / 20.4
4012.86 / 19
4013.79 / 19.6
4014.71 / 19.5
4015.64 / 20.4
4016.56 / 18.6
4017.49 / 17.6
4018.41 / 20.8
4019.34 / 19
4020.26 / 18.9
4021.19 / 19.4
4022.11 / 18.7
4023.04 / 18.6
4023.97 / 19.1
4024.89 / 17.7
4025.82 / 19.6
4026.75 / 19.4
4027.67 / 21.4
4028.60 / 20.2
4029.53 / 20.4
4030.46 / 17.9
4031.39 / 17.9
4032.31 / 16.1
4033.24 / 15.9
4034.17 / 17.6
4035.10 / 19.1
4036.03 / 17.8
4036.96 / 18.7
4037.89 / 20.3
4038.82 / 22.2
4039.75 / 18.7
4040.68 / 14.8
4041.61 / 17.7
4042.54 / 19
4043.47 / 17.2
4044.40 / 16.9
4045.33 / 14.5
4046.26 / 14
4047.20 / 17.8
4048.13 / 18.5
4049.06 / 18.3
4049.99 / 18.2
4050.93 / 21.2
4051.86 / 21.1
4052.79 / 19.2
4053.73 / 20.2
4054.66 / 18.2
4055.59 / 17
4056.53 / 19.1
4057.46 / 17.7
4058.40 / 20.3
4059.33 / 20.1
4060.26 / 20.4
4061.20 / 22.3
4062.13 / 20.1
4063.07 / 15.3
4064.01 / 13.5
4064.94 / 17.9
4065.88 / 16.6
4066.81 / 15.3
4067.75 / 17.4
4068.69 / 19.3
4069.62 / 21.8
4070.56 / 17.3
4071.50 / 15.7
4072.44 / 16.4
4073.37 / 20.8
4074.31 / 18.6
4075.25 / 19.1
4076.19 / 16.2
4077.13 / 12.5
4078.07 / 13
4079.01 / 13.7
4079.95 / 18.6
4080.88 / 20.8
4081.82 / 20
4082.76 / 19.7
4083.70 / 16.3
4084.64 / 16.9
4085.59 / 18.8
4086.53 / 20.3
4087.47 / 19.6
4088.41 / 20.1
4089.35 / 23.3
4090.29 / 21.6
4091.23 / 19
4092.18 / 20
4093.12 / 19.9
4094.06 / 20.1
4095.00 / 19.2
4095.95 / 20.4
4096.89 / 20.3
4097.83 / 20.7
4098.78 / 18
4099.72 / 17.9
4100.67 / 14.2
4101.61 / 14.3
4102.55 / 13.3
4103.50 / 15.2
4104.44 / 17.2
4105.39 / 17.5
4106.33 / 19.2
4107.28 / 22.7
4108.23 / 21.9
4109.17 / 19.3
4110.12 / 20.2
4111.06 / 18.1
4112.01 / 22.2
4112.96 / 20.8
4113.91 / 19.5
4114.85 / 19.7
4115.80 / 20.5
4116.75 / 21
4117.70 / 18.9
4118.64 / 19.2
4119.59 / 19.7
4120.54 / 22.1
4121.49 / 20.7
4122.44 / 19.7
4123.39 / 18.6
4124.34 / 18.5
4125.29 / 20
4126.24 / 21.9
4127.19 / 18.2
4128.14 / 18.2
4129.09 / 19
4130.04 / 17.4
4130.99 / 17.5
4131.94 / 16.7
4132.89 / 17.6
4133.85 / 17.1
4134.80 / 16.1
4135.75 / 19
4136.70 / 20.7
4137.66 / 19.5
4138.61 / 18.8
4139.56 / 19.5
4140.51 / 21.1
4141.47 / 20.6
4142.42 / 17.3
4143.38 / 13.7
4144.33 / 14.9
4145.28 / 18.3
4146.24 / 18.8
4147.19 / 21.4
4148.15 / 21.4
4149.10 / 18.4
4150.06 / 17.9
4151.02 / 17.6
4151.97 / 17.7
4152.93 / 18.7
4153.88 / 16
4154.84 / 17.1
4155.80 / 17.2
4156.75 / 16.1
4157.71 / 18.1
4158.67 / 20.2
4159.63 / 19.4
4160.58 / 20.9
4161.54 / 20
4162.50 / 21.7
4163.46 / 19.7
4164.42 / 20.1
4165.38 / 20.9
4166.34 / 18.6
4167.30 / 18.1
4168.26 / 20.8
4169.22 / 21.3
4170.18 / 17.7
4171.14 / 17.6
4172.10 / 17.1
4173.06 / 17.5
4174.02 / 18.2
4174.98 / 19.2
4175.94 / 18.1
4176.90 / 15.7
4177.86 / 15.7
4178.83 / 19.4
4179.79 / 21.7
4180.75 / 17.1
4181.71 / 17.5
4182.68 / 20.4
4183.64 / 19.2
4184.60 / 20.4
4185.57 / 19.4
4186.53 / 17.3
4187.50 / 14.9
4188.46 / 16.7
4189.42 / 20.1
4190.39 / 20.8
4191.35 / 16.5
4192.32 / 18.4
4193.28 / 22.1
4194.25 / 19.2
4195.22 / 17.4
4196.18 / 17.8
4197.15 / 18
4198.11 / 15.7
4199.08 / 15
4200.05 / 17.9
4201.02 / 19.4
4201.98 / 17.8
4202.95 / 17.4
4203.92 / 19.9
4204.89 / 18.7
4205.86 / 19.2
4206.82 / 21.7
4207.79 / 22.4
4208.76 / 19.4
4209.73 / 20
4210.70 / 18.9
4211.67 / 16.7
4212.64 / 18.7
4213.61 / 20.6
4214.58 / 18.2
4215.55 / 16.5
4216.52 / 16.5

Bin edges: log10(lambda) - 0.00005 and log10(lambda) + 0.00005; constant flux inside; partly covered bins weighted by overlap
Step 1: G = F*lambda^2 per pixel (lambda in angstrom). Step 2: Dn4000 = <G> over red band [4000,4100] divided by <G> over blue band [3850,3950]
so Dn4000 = 1.8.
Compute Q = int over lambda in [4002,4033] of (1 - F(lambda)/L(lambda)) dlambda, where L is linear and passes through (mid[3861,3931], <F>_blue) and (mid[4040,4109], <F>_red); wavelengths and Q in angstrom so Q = -5.0 angstrom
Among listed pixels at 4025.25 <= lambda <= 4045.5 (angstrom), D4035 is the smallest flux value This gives 14.5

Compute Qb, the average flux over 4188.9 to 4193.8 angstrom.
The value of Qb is 19.6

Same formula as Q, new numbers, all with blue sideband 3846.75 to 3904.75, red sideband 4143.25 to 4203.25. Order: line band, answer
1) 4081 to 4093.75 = -2.8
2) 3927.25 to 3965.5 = 3.9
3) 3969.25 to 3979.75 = 1.7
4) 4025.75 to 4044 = -4.7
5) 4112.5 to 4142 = -3.5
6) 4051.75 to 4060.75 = -2.3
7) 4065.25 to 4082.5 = -1.8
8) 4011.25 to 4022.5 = -3.9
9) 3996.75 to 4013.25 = -4.9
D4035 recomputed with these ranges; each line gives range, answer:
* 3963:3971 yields 3.44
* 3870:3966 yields 2.68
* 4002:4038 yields 15.9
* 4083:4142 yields 13.3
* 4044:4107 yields 12.5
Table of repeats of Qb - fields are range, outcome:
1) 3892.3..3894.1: 15.9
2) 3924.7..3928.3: 10.6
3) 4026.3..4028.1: 20.5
